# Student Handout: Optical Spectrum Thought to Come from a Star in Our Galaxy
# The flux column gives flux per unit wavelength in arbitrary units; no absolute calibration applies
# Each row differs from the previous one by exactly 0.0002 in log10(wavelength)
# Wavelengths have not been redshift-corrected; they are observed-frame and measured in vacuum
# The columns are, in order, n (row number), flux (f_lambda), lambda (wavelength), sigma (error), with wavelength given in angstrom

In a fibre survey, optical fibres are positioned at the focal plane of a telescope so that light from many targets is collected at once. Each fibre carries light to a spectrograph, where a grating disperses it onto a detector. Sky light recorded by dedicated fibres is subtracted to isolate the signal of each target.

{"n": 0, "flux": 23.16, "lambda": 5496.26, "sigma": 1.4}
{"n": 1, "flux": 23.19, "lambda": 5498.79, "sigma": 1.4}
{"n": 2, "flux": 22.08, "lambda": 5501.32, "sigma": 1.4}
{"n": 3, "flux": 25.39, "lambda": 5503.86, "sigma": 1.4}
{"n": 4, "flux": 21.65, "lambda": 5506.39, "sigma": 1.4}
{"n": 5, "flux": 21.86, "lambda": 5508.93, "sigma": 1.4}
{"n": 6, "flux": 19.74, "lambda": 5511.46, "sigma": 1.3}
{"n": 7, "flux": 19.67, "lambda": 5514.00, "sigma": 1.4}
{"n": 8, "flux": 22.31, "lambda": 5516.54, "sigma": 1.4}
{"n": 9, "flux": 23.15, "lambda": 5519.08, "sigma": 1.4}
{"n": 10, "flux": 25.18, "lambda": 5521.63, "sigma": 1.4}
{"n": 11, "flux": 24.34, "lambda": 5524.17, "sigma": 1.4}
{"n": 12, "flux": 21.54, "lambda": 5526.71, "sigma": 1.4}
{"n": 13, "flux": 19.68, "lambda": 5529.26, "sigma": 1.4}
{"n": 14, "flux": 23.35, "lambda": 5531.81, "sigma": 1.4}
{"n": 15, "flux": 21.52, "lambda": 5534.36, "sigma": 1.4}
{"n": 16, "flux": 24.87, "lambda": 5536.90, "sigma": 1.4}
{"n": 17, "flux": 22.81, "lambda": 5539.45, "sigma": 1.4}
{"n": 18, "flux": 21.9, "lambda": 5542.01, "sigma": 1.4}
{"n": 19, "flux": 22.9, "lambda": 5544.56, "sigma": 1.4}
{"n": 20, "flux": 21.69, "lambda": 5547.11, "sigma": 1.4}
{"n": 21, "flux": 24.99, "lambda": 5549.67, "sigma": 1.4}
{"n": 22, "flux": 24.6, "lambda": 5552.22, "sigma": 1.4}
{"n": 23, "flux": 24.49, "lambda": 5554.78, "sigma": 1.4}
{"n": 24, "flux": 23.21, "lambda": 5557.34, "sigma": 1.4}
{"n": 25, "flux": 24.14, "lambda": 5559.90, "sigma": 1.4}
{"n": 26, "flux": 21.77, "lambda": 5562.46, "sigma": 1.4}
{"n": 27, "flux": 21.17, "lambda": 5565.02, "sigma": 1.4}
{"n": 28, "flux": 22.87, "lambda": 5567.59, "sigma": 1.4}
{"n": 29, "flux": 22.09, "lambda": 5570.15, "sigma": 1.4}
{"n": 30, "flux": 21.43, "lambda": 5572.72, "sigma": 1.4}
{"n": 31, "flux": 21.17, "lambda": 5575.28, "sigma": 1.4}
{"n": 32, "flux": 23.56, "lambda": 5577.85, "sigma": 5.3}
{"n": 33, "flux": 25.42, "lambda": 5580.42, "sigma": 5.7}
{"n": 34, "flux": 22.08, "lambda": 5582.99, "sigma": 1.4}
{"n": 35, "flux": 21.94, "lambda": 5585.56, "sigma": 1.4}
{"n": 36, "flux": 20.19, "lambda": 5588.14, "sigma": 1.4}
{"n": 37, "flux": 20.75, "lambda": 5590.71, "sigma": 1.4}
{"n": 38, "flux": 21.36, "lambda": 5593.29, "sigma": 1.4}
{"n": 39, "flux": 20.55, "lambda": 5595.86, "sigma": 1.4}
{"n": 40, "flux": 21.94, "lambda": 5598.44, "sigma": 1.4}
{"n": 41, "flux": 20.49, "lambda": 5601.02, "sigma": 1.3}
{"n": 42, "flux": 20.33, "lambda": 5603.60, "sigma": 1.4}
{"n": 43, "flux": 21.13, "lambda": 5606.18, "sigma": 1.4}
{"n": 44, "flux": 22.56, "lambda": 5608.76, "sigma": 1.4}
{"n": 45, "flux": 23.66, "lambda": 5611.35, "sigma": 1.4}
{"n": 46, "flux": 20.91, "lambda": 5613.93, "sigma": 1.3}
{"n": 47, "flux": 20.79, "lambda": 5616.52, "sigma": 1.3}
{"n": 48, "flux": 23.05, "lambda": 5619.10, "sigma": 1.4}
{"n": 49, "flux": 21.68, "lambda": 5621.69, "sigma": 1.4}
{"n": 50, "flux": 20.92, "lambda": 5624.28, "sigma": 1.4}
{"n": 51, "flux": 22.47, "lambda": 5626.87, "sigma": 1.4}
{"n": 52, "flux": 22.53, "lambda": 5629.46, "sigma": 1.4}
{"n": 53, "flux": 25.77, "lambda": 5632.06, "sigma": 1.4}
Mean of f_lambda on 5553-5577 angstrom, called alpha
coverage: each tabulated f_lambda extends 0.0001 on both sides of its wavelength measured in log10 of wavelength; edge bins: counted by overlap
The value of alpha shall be 22.5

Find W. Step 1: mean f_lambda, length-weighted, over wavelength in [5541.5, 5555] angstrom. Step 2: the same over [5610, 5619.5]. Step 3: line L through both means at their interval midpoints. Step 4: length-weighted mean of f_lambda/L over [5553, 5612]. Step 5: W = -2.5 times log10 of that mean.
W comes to 0.03 mag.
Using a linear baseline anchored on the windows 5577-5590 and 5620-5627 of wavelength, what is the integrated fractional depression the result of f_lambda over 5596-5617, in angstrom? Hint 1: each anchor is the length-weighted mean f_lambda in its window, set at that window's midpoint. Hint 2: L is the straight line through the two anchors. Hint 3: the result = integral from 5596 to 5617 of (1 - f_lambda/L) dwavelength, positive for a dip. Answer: 0.5 angstrom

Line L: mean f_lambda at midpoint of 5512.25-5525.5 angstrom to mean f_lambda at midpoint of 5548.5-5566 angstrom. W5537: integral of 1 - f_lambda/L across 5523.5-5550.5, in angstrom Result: 0.6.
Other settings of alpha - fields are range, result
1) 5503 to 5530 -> 22.2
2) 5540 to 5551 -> 22.9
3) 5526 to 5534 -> 21.5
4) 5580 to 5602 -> 21.5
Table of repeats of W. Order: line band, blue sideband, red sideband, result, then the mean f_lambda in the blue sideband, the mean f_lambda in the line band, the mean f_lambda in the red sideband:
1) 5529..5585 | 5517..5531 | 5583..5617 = -0.03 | 22.8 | 22.9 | 21.3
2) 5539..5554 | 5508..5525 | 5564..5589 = -0.05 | 22.3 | 23.2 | 22.2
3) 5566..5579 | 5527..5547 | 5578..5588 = 0.03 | 22.3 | 22.2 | 22.8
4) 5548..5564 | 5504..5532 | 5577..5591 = -0.07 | 22.1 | 23.8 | 22.4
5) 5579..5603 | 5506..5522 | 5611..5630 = 0.01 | 21.8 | 21.6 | 21.9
